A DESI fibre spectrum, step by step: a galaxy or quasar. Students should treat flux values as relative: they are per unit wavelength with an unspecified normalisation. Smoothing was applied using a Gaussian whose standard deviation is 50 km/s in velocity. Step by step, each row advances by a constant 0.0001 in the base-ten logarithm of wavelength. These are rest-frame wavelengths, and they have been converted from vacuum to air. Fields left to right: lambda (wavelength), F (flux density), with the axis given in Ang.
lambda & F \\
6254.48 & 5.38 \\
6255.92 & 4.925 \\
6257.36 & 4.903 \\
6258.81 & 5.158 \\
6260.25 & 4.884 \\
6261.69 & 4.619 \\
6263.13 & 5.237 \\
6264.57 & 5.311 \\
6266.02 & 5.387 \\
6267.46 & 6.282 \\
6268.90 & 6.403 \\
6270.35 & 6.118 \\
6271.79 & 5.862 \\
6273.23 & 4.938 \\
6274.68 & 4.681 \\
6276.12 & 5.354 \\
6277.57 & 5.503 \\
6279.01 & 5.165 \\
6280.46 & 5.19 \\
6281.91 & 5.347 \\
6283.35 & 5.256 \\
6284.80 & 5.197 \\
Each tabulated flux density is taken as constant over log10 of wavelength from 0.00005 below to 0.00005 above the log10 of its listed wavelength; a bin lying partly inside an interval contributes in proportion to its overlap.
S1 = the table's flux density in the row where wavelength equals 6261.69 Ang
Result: 4.619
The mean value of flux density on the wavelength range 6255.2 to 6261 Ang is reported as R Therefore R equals 4.96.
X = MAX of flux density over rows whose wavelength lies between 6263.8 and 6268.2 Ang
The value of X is 6.282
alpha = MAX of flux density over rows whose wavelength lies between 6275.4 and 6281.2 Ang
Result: 5.503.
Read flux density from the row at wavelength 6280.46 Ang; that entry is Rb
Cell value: 5.19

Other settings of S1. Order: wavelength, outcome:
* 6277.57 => 5.503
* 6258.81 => 5.158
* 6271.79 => 5.862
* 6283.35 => 5.256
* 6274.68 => 4.681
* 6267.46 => 6.282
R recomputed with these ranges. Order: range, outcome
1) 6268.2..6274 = 5.82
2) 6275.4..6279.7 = 5.35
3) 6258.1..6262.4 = 4.89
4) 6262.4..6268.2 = 5.56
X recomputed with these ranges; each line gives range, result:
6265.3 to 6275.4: 6.403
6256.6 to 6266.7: 5.387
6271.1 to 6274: 5.862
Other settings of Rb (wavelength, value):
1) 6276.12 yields 5.354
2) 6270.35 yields 6.118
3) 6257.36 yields 4.903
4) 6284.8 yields 5.197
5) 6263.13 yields 5.237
